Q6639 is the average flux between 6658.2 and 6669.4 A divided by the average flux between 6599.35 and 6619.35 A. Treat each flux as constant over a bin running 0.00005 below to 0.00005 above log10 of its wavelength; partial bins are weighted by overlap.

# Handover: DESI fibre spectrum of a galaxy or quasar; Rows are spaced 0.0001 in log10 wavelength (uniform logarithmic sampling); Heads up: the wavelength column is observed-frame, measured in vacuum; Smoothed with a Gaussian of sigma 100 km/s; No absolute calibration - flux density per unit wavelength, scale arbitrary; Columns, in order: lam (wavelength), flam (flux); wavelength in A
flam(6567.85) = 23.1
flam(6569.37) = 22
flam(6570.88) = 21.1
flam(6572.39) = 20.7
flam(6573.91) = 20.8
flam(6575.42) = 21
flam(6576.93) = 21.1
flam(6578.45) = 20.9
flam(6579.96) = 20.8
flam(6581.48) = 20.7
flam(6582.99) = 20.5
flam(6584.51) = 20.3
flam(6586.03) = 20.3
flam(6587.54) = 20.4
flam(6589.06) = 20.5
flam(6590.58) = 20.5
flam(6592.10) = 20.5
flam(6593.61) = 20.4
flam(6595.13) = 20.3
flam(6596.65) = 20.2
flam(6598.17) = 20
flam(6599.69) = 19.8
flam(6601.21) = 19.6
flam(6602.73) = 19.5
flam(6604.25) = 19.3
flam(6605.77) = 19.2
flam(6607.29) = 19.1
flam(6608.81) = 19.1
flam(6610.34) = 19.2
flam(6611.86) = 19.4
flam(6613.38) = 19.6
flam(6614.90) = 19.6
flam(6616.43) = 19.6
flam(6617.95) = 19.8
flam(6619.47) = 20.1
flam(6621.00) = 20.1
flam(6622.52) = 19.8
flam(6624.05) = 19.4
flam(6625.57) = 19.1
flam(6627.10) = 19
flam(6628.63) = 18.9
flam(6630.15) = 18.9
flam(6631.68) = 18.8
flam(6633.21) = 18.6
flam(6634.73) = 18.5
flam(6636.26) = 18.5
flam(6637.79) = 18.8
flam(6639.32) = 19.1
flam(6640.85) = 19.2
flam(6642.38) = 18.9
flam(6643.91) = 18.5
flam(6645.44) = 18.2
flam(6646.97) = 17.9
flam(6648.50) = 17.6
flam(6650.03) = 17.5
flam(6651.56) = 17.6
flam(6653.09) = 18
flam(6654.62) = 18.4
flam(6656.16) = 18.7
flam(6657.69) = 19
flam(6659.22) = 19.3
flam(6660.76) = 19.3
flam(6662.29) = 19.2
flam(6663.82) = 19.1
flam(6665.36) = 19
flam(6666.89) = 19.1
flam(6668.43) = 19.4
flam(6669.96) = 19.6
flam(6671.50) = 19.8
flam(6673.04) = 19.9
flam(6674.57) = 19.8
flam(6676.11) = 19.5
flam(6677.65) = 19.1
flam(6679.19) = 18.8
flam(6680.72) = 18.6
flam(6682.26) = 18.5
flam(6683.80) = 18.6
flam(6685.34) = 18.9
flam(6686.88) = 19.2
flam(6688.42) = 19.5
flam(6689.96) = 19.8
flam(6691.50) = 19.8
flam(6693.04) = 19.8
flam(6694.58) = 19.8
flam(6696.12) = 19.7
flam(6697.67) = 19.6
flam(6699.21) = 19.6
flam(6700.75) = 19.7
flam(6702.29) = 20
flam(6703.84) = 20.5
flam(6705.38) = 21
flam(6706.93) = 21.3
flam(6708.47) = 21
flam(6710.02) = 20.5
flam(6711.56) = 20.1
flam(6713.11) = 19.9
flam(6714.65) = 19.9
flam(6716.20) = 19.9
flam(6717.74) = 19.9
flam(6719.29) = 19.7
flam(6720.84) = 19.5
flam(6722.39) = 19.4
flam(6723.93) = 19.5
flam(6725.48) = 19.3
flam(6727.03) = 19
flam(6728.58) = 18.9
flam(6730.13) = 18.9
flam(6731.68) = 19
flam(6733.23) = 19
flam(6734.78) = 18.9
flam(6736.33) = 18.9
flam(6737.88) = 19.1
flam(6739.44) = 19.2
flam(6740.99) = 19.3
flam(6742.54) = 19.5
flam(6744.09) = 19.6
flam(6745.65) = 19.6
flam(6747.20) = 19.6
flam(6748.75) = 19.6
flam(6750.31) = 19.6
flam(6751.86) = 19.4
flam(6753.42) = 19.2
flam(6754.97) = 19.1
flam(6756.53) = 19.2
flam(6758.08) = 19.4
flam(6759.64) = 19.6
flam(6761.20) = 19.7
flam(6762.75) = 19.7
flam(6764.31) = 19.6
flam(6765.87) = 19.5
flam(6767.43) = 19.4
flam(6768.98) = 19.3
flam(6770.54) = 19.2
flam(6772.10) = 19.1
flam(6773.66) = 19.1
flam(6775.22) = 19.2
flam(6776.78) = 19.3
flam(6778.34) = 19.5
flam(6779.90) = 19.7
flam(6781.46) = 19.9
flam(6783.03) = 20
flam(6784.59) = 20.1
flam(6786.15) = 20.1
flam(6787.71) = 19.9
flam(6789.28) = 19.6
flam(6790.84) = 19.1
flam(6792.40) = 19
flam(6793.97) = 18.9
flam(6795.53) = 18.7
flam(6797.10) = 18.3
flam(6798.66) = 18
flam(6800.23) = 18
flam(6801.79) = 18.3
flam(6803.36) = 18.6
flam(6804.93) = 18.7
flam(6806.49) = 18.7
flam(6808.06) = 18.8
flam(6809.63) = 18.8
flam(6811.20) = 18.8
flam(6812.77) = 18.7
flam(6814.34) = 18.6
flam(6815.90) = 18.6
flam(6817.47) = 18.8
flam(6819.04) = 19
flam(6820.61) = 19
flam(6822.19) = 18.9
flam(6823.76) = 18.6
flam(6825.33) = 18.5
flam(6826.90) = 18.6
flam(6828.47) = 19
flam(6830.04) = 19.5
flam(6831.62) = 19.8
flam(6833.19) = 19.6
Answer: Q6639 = 0.99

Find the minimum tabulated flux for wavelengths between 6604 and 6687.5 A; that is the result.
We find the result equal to 17.5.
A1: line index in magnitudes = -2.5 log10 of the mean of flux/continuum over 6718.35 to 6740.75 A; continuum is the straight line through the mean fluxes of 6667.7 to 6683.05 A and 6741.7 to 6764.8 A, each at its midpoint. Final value 0.02 mag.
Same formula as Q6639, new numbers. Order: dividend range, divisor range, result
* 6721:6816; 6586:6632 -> 0.98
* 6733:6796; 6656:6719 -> 0.99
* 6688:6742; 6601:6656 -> 1.04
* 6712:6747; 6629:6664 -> 1.04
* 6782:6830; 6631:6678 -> 1.00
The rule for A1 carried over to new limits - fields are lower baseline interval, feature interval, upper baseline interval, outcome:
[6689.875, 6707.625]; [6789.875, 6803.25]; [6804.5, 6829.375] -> 0.02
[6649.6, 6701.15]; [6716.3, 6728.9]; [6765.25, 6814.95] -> -0.02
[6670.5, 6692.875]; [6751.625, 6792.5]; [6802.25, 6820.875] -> -0.03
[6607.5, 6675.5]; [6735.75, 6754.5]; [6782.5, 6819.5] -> -0.02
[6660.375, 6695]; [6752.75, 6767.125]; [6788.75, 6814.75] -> -0.03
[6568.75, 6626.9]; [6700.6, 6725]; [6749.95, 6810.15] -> -0.03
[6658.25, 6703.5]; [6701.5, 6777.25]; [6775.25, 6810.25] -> -0.02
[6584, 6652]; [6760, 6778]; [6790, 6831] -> -0.03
